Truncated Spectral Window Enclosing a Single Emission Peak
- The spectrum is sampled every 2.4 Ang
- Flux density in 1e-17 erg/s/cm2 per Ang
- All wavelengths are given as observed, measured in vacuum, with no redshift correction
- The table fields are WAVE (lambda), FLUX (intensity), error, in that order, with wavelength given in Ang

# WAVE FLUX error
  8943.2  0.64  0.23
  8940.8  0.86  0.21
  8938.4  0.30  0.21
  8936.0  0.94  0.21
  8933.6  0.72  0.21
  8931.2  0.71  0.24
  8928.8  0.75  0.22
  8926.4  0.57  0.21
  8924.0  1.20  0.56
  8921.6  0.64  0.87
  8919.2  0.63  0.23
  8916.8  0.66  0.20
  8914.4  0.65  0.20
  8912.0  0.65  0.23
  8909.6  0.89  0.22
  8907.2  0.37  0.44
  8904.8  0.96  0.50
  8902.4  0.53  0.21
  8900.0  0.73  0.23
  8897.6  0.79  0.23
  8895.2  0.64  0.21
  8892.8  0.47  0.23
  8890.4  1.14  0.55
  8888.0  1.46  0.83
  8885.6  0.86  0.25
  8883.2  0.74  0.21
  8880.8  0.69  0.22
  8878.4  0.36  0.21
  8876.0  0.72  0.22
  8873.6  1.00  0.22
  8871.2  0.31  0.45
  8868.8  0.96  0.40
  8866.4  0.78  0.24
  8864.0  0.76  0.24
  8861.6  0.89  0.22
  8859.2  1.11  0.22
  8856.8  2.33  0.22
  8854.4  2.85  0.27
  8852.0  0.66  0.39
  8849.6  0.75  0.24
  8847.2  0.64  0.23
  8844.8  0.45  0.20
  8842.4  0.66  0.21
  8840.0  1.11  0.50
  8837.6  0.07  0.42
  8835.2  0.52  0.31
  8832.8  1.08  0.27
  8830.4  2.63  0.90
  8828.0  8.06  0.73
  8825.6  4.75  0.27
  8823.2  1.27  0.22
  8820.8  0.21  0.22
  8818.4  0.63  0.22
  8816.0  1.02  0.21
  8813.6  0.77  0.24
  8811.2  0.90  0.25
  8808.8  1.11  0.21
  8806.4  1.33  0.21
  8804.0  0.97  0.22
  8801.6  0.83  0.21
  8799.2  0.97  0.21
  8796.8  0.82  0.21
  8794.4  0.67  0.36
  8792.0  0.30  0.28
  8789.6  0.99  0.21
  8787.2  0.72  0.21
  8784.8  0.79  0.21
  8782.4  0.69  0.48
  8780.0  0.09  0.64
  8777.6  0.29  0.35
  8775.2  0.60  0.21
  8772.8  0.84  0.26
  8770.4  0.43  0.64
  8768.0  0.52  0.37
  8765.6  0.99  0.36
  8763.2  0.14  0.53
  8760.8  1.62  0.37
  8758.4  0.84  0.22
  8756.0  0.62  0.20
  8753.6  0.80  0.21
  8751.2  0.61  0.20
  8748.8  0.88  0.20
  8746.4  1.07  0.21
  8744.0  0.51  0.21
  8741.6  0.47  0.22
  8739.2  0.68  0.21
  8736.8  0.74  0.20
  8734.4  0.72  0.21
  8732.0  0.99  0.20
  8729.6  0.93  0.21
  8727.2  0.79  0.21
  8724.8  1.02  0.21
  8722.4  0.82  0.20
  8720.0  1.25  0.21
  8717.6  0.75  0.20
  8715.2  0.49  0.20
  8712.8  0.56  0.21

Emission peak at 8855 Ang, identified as [N II]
